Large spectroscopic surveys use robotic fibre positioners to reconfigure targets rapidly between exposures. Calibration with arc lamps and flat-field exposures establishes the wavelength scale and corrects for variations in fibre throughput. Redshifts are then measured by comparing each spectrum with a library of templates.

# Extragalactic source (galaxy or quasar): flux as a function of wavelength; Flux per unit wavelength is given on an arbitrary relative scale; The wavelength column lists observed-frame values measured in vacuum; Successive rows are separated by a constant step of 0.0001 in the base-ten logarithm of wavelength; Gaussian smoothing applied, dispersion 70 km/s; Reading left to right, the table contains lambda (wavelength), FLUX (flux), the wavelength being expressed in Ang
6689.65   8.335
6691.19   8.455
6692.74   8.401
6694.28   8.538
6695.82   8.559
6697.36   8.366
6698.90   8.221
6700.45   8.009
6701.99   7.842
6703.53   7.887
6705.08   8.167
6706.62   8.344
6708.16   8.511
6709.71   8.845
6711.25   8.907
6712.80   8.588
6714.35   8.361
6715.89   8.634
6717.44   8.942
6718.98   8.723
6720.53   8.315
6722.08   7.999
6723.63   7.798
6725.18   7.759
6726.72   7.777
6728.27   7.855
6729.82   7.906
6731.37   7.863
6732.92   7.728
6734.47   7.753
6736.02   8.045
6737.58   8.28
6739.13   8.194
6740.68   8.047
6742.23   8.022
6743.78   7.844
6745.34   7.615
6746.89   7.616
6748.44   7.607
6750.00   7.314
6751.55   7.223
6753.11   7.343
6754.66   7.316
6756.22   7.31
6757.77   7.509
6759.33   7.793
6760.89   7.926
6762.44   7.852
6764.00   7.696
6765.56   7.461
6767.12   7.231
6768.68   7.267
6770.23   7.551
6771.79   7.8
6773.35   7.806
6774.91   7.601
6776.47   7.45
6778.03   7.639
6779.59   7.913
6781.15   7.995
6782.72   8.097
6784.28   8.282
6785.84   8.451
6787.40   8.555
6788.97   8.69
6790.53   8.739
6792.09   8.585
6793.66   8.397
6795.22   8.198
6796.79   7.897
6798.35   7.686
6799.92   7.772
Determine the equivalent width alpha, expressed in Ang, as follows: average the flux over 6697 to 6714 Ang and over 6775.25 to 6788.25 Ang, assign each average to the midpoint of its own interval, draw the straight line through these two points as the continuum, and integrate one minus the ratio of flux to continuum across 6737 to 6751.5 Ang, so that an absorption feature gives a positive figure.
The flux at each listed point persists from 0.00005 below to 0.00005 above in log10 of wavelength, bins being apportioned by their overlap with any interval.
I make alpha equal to 0.7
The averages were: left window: 8.33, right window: 8.03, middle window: 7.8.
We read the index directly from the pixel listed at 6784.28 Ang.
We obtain 8.282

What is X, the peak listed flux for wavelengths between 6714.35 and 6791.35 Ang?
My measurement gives 8.942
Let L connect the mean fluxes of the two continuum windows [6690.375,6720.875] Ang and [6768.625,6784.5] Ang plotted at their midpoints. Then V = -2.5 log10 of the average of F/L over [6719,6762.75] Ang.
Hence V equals 0.04 mag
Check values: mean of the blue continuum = 8.43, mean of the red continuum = 7.77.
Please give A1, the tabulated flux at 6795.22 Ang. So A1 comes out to 8.198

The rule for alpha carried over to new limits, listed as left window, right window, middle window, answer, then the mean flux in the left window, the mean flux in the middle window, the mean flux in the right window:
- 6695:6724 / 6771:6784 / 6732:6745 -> 0.3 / 8.38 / 7.97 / 7.8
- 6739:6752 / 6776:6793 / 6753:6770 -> 0.9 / 7.71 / 7.53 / 8.23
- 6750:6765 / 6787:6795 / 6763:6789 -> 0.9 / 7.54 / 7.83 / 8.57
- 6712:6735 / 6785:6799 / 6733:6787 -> 3.4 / 8.14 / 7.74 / 8.36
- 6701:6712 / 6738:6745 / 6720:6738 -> 0.5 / 8.36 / 7.91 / 8.02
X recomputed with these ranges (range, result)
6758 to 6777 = 7.926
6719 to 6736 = 8.315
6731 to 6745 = 8.28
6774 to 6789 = 8.69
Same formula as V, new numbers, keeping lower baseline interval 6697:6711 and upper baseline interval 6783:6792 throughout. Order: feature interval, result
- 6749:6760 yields 0.14 mag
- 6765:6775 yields 0.13 mag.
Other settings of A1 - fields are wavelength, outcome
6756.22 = 7.31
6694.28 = 8.538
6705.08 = 8.167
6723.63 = 7.798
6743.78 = 7.844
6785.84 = 8.451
